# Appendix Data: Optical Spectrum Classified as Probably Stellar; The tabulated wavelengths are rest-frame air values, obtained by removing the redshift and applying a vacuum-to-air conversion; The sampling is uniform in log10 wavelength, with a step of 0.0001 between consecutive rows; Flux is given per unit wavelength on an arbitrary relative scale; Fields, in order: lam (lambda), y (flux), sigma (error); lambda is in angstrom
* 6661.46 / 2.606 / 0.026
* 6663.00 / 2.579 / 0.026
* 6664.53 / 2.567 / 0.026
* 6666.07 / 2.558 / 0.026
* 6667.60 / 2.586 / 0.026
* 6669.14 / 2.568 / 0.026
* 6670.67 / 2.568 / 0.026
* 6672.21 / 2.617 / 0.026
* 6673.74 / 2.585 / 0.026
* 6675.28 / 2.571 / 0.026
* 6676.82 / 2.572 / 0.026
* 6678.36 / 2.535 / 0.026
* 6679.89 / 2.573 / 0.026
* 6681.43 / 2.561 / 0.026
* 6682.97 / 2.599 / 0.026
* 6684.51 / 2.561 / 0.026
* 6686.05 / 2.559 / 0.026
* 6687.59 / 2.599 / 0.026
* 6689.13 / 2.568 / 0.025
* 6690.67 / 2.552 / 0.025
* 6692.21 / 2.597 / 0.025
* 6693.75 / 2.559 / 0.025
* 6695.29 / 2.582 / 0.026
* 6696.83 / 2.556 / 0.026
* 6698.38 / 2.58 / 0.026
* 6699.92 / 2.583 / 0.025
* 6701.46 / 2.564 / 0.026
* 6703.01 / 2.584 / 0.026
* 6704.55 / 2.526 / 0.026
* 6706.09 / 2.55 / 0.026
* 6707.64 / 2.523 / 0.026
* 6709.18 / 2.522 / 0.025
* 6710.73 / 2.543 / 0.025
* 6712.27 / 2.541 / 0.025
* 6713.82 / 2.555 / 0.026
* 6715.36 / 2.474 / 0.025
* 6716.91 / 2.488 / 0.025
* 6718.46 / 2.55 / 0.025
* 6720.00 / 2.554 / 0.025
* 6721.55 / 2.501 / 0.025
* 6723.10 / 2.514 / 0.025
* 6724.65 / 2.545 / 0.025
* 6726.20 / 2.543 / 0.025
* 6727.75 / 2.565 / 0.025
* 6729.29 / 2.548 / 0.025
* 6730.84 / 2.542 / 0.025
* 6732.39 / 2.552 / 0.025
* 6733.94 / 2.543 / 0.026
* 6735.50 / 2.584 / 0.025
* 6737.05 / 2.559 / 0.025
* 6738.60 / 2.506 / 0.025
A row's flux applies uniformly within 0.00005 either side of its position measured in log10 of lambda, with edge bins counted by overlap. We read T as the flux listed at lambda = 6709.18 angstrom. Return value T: 2.522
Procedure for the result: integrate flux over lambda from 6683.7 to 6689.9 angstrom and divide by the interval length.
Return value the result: 2.57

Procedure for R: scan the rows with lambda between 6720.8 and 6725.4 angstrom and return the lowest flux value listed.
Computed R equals 2.501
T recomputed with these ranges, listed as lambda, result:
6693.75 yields 2.559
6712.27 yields 2.541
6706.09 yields 2.55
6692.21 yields 2.597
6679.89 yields 2.573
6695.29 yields 2.582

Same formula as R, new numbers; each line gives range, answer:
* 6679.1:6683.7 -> 2.561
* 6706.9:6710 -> 2.522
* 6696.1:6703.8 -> 2.556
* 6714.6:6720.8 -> 2.474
